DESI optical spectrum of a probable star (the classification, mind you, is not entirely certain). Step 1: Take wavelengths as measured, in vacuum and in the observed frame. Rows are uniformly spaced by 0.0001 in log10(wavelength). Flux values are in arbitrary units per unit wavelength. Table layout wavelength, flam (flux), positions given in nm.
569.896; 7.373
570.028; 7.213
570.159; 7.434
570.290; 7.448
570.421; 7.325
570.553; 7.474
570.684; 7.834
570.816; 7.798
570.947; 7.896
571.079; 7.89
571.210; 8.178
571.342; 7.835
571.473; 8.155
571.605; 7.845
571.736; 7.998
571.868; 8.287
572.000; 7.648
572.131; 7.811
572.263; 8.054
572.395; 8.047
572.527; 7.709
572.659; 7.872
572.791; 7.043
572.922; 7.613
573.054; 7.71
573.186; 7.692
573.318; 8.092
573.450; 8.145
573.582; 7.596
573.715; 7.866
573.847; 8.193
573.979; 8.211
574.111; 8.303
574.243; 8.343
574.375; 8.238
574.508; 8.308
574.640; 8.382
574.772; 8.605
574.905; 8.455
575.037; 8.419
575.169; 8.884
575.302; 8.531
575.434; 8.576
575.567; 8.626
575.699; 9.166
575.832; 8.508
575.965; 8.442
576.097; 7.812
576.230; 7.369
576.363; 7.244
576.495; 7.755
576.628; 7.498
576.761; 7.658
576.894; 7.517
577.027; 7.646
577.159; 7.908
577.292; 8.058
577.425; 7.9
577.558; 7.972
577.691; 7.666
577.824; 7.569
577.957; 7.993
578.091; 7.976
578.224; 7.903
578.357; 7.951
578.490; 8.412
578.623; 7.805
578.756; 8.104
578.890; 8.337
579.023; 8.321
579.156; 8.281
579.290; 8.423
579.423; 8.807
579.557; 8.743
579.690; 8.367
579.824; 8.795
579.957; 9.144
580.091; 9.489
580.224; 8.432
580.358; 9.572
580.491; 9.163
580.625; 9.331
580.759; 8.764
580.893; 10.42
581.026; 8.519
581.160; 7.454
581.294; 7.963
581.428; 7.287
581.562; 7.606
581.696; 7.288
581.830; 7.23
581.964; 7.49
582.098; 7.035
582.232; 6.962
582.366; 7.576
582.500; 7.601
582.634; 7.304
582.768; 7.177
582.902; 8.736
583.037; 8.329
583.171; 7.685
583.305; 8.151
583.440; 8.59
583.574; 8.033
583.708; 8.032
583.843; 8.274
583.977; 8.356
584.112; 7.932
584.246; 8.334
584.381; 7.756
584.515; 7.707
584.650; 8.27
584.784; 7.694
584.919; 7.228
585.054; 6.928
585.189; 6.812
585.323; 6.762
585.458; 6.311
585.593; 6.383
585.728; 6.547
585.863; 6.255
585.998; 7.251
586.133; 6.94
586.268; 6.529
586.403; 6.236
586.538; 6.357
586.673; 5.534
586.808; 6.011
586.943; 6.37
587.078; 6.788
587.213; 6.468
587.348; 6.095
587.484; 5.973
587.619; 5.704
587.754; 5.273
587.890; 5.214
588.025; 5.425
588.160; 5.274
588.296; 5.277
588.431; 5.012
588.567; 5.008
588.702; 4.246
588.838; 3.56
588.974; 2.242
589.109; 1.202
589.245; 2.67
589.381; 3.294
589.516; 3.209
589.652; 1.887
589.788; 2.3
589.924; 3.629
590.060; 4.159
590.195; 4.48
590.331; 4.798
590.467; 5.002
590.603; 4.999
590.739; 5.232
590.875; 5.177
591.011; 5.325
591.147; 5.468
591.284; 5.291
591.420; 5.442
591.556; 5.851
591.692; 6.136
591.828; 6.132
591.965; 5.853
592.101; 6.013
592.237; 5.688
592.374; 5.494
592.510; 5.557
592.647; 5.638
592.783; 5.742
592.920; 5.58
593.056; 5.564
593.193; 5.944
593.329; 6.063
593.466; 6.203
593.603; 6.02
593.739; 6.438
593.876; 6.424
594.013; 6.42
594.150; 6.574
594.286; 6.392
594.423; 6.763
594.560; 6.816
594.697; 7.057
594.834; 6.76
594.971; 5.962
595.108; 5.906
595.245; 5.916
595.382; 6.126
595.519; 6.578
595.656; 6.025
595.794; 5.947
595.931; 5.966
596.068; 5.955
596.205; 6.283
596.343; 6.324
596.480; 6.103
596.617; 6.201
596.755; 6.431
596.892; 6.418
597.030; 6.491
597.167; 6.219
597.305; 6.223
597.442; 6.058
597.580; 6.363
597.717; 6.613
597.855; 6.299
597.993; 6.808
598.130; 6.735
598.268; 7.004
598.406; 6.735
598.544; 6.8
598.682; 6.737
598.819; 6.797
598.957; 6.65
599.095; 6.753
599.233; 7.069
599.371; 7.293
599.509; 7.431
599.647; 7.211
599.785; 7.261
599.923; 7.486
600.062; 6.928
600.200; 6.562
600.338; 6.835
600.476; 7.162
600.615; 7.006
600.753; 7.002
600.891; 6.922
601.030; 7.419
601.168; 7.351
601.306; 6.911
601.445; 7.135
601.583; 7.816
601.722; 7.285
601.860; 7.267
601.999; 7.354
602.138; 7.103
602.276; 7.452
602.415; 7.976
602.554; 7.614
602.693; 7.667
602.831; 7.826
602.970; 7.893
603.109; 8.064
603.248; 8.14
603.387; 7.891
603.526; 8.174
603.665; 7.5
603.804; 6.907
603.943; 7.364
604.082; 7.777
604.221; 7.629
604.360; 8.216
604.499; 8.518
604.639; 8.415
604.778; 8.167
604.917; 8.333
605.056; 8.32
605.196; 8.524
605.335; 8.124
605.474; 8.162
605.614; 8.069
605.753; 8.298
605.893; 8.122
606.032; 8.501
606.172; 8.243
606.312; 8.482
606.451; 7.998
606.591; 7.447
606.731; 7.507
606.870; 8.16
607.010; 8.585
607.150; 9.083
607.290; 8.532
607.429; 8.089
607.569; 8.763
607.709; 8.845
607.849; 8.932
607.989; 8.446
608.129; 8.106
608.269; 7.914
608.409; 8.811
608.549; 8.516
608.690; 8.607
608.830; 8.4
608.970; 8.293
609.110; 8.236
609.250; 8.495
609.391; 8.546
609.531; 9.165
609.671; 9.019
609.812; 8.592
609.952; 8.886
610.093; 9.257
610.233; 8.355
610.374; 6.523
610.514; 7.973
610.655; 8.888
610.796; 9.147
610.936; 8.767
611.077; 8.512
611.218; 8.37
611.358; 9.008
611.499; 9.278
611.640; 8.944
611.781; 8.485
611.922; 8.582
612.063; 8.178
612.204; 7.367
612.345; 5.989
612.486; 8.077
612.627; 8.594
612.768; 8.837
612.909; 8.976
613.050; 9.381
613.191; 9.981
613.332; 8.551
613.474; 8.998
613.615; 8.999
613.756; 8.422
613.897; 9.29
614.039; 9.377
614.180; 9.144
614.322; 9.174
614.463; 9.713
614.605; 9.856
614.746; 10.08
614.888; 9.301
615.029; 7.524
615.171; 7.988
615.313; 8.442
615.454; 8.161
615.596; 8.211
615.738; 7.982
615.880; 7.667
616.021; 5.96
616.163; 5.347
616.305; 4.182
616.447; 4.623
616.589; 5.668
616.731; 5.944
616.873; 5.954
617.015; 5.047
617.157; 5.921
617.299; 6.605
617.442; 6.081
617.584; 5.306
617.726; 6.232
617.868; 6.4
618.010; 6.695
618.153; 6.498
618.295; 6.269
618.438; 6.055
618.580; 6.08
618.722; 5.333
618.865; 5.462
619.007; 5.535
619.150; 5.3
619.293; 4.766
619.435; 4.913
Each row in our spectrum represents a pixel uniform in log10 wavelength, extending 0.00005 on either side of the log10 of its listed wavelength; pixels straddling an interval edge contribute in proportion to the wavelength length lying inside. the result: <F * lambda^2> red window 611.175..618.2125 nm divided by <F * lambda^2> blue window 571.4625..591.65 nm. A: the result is 1.22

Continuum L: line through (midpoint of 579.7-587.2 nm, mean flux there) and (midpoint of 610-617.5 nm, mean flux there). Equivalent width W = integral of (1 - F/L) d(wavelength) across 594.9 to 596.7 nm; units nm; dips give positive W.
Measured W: 0.39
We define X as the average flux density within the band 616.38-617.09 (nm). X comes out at 5.46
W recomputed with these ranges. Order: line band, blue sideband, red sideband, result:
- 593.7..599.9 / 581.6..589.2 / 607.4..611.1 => 0.82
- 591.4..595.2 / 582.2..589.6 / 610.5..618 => 0.37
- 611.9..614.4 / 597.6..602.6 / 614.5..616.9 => -0.49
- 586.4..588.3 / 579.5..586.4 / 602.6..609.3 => 0.49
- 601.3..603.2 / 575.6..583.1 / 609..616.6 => 0.16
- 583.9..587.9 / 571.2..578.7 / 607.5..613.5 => 0.69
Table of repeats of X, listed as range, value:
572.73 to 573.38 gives 7.64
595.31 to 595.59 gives 6.35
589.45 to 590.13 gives 3.04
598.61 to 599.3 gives 6.81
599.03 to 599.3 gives 6.91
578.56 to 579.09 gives 8.15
